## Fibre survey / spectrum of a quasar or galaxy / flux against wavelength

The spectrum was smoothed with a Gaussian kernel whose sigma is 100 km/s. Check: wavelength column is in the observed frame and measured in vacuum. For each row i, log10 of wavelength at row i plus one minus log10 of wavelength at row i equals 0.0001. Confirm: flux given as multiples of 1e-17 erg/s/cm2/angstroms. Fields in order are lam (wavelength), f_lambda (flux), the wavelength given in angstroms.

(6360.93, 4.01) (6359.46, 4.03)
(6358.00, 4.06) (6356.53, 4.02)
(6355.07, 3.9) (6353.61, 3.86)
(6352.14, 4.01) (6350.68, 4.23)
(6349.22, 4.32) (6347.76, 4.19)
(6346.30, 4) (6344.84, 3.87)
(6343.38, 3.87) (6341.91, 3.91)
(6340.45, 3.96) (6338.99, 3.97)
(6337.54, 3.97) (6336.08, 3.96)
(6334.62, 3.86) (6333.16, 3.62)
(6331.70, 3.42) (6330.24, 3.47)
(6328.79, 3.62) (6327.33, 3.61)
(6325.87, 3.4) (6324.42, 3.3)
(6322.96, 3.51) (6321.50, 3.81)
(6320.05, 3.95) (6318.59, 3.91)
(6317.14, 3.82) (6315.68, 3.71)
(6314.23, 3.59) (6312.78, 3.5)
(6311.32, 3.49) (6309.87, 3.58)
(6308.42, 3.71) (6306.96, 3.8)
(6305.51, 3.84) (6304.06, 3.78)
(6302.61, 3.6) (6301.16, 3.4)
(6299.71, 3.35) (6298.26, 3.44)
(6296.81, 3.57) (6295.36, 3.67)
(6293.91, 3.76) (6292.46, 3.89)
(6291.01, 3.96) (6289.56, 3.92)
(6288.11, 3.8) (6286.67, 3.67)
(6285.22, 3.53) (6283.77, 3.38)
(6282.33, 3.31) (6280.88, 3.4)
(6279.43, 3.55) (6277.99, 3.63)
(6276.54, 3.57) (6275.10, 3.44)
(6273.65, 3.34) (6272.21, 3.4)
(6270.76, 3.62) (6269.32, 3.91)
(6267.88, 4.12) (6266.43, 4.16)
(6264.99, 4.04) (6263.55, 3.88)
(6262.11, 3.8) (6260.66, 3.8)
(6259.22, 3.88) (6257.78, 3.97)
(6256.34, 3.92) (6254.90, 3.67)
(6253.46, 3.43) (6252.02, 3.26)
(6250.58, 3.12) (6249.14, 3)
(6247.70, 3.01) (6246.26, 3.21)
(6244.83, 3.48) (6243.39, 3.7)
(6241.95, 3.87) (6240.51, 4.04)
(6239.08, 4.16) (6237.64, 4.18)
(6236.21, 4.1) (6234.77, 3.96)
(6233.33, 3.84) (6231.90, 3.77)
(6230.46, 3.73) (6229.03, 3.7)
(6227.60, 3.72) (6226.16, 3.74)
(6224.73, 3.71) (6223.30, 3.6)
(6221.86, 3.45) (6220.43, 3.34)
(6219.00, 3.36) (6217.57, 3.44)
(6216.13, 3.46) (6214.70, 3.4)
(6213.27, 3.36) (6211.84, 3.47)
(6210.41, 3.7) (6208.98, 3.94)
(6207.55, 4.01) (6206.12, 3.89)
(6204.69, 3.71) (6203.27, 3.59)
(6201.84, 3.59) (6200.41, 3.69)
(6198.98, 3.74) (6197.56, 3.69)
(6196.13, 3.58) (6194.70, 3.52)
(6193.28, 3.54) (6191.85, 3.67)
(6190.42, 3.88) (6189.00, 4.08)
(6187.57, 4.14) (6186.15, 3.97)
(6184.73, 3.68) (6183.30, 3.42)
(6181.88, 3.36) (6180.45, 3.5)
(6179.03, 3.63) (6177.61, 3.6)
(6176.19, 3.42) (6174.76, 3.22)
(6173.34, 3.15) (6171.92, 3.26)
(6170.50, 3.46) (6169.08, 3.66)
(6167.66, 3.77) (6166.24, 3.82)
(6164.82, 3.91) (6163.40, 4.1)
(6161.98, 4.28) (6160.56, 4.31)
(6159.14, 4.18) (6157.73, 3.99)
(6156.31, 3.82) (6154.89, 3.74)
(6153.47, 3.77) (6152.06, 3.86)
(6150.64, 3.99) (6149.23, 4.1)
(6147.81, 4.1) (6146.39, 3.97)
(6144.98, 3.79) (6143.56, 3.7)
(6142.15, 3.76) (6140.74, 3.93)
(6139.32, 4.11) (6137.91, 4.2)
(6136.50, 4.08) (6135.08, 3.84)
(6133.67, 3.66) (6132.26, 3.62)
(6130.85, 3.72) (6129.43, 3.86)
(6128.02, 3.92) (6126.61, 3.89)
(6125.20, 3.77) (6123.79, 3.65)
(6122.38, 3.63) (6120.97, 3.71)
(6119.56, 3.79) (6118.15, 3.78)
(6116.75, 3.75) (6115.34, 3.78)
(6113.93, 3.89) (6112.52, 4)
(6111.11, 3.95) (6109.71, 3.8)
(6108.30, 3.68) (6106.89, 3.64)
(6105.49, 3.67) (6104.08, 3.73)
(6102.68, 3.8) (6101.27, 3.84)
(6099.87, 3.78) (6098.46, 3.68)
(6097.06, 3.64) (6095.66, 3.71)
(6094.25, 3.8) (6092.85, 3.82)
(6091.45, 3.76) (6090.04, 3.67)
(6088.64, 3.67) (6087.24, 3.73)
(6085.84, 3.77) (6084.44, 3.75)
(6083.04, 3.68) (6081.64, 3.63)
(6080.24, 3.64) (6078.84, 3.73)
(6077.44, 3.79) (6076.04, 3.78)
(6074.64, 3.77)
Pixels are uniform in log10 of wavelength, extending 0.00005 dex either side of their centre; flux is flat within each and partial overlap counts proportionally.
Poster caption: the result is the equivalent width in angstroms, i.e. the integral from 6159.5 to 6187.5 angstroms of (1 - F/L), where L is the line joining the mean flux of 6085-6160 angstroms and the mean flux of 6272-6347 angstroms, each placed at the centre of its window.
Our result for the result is 0.8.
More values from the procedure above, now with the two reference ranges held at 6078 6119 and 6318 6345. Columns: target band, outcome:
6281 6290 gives 0.4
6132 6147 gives -0.5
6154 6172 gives -0.7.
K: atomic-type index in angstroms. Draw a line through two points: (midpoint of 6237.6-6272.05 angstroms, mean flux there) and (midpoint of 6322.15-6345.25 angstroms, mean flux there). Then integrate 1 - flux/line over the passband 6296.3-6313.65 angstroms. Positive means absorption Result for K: 0.5 angstroms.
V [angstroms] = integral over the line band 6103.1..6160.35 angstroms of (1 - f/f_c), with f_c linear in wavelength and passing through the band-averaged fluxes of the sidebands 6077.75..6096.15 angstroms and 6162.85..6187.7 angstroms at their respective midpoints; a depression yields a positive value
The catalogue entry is -3.0 angstroms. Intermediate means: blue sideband 3.72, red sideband 3.6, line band 3.85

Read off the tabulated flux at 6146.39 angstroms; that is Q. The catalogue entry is 3.97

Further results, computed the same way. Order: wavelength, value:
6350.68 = 4.23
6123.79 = 3.65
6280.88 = 3.4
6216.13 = 3.46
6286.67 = 3.67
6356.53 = 4.02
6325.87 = 3.4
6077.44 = 3.79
